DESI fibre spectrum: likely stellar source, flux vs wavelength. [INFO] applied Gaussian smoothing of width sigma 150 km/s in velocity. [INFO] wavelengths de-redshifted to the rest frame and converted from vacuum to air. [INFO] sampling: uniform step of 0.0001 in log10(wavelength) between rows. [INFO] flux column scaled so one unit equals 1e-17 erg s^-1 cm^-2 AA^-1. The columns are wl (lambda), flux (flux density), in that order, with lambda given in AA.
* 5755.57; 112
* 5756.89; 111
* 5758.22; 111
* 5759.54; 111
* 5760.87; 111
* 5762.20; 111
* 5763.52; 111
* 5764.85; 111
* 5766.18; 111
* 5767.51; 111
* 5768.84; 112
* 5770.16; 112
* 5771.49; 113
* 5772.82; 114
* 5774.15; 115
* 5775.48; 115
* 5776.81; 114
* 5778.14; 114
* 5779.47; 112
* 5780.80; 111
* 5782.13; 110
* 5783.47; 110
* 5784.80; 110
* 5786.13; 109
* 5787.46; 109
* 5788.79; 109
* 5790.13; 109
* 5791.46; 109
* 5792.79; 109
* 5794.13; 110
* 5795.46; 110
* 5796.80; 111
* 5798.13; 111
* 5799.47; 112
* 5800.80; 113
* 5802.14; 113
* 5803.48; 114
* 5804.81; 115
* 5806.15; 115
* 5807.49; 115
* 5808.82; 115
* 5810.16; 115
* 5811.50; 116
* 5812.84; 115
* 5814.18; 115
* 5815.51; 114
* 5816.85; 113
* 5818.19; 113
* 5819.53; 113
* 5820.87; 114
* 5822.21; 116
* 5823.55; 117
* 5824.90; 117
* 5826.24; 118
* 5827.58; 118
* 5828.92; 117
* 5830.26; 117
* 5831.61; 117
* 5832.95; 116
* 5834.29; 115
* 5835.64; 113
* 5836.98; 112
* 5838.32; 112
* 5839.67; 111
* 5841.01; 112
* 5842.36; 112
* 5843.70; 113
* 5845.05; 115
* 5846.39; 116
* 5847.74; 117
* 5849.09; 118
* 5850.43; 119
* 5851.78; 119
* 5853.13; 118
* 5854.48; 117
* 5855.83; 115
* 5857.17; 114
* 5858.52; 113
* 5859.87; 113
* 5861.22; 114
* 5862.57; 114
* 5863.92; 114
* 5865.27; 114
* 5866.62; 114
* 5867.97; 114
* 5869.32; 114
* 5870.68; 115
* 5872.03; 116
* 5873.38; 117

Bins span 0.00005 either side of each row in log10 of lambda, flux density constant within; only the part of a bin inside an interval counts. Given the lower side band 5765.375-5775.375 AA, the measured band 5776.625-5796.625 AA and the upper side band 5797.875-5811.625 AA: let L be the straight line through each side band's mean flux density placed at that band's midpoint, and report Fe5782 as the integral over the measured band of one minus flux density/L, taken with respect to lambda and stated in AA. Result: 0.5 AA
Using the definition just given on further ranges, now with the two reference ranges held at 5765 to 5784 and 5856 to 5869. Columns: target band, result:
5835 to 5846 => 0.09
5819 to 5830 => -0.30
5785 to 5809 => 0.28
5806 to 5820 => -0.17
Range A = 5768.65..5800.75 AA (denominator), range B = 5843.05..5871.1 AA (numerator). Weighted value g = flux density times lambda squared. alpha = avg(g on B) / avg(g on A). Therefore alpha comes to 1.06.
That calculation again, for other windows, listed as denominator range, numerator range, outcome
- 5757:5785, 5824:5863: 1.06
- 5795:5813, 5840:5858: 1.03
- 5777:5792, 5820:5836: 1.07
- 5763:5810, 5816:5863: 1.05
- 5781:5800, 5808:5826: 1.06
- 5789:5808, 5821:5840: 1.04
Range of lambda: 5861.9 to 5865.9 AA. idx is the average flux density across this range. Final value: 114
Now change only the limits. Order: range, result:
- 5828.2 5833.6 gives 117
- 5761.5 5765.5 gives 111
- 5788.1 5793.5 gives 109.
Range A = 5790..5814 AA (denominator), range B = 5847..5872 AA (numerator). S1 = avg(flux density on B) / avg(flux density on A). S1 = 1.02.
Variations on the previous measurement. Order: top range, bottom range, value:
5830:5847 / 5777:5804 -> 1.03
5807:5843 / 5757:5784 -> 1.02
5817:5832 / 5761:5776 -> 1.03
